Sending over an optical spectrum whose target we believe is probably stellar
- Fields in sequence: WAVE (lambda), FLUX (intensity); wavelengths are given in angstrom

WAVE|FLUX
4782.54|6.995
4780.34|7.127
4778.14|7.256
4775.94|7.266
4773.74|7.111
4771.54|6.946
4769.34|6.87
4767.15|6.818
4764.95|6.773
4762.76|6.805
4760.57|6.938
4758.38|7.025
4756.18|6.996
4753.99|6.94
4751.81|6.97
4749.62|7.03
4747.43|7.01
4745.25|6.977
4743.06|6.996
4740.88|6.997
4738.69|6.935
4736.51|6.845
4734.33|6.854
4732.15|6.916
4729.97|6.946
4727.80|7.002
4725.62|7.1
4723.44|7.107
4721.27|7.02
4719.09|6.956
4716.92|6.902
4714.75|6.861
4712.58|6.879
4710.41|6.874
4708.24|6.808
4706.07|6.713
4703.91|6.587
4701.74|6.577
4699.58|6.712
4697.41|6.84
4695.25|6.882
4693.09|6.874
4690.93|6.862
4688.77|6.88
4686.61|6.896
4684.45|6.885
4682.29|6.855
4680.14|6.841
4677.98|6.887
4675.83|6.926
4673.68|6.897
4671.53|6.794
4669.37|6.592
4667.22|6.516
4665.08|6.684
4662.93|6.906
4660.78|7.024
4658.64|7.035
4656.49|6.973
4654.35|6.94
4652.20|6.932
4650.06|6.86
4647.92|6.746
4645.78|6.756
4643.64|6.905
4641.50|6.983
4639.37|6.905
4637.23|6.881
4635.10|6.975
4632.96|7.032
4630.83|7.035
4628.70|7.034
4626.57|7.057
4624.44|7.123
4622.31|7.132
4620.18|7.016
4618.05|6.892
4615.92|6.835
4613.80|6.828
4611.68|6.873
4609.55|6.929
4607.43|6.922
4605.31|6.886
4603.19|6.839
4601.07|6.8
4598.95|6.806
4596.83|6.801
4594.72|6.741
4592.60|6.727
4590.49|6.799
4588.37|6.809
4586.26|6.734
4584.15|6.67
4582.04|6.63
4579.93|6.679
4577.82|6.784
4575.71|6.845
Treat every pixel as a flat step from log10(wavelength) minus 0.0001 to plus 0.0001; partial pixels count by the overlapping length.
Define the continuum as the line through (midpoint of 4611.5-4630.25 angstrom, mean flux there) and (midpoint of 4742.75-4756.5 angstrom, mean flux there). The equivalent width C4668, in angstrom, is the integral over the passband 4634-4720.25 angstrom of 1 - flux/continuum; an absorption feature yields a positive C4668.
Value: 1.7 angstrom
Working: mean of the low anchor 6.98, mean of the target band 6.84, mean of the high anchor 6.99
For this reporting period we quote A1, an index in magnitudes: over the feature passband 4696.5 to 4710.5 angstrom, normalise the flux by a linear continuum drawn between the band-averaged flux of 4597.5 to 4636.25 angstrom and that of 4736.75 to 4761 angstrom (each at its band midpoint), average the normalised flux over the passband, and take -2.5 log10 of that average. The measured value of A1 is 0.039 mag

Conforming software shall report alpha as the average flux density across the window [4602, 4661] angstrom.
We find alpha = 6.94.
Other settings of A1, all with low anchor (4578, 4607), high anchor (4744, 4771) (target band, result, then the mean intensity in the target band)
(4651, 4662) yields -0.02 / 6.98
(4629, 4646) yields -0.02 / 6.95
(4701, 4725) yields 0.01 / 6.85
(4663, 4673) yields 0.03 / 6.68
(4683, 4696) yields 0.00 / 6.88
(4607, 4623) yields -0.02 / 6.92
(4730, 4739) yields 0.00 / 6.89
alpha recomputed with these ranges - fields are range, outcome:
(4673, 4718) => 6.83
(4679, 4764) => 6.9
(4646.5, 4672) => 6.83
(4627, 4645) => 6.97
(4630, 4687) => 6.88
